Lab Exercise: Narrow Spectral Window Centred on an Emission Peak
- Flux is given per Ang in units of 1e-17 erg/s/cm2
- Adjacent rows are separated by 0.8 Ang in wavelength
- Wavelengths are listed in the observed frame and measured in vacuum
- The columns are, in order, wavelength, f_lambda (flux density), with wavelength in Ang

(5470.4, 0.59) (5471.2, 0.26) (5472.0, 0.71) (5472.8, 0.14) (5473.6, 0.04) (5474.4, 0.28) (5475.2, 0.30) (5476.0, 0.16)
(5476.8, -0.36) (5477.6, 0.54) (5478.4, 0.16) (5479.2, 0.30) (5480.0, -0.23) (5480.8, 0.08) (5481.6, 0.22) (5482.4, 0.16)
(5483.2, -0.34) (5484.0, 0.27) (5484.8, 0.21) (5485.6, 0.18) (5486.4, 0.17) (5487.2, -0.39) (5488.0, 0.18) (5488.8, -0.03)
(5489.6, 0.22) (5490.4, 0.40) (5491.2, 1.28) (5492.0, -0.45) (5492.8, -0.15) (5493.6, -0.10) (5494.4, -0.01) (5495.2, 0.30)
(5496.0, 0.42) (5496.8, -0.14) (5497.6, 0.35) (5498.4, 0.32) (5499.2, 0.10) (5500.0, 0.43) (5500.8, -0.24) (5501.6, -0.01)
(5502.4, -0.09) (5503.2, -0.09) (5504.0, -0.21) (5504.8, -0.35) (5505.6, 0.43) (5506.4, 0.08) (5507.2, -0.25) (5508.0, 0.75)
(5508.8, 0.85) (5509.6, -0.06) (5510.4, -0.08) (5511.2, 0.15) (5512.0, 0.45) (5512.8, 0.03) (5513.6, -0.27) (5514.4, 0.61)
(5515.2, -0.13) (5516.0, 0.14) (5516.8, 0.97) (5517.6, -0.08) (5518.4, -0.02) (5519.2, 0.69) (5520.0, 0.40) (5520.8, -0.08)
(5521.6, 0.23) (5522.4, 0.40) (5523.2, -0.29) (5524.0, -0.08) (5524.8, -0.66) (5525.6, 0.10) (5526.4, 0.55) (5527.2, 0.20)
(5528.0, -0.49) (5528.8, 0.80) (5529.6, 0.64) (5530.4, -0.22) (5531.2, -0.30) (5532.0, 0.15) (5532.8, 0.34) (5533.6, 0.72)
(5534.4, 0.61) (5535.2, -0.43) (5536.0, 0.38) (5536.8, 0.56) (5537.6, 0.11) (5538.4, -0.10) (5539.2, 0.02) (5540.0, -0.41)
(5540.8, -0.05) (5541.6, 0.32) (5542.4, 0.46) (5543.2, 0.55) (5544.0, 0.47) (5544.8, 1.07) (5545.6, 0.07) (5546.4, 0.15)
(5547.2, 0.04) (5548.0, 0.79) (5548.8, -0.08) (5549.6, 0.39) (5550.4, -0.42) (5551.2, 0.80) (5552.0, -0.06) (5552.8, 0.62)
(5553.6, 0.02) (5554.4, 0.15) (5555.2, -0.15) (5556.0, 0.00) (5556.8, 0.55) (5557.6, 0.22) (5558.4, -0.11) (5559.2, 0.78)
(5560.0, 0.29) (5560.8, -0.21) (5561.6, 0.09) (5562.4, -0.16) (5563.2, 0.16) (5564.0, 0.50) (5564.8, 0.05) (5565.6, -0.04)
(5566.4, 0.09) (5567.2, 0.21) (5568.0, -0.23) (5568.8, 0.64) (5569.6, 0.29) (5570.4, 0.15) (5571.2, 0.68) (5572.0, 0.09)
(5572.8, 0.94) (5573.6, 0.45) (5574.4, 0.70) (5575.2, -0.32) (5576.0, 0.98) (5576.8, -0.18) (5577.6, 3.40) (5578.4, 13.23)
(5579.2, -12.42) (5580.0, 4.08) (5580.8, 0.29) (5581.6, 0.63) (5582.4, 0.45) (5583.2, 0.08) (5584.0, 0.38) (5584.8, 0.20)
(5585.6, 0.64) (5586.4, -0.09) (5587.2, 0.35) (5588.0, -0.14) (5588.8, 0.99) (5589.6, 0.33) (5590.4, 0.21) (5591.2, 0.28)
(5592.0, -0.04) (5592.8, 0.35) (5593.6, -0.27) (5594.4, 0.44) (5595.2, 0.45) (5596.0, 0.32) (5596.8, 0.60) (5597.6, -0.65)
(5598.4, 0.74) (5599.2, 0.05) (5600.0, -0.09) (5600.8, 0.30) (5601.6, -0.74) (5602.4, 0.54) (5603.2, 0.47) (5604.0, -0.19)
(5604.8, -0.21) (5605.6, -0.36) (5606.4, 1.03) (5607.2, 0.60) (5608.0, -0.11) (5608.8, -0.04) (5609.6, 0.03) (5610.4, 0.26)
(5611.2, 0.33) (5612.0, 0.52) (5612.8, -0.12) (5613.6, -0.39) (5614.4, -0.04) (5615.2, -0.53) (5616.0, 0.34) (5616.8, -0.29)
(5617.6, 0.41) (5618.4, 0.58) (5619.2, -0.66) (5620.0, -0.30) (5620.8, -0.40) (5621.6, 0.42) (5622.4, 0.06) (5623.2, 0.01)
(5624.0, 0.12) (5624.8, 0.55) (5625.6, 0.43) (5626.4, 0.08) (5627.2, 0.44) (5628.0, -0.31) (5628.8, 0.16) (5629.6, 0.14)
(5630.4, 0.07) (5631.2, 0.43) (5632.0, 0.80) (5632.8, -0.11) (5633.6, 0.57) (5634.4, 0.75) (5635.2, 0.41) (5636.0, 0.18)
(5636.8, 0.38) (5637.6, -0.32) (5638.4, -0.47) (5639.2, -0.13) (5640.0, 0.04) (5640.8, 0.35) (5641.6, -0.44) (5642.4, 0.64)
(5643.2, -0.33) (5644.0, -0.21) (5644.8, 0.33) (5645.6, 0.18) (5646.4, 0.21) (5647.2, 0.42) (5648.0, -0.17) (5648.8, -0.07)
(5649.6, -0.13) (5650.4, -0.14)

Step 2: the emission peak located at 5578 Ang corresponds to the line Mg II 2798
